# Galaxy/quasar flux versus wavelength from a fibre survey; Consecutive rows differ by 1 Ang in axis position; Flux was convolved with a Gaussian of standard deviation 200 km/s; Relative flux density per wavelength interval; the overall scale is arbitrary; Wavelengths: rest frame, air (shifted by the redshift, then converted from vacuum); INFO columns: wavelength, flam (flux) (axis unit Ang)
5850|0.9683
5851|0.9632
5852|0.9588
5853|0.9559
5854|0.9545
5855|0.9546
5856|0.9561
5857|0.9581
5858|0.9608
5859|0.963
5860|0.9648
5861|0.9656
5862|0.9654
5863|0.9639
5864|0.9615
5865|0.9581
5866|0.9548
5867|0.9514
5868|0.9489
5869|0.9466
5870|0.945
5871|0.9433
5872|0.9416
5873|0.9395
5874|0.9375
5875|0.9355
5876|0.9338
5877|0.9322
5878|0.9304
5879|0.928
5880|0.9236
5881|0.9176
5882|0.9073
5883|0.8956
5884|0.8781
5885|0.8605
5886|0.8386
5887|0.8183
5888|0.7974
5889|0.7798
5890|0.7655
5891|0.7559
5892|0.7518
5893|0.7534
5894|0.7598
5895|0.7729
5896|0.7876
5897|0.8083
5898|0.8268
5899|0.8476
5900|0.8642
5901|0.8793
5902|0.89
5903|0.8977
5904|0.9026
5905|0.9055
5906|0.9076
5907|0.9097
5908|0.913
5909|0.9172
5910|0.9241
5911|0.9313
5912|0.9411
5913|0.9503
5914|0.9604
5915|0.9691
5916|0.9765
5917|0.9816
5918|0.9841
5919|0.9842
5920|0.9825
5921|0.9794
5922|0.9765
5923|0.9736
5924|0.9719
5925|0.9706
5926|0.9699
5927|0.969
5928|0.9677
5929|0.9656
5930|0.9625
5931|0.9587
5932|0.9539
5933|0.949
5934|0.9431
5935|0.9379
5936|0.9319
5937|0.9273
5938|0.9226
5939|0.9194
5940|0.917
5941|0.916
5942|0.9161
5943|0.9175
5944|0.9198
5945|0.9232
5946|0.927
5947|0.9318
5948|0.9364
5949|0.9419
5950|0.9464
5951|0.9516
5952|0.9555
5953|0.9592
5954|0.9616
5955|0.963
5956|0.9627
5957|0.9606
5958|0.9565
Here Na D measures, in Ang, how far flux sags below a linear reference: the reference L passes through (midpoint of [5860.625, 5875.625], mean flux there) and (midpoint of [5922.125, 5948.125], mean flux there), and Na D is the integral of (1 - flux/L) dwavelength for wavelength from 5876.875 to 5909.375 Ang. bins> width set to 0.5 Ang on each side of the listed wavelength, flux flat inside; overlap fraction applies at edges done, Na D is 3.2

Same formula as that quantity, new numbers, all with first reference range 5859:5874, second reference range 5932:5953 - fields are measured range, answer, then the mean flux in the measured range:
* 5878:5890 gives 1.05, 0.866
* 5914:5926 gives -0.48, 0.976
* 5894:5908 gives 1.25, 0.86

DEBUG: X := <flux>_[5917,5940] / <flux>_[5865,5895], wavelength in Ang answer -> 1.1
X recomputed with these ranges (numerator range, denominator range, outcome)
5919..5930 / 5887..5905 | 1.19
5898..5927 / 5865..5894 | 1.06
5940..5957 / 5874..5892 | 1.08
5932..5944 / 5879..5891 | 1.09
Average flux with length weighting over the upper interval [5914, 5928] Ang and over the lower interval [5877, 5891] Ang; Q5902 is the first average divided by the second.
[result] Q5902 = 1.1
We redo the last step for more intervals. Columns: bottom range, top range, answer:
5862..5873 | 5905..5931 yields 1.01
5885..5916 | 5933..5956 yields 1.09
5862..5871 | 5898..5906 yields 0.92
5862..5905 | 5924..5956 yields 1.07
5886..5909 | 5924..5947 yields 1.13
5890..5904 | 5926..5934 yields 1.18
